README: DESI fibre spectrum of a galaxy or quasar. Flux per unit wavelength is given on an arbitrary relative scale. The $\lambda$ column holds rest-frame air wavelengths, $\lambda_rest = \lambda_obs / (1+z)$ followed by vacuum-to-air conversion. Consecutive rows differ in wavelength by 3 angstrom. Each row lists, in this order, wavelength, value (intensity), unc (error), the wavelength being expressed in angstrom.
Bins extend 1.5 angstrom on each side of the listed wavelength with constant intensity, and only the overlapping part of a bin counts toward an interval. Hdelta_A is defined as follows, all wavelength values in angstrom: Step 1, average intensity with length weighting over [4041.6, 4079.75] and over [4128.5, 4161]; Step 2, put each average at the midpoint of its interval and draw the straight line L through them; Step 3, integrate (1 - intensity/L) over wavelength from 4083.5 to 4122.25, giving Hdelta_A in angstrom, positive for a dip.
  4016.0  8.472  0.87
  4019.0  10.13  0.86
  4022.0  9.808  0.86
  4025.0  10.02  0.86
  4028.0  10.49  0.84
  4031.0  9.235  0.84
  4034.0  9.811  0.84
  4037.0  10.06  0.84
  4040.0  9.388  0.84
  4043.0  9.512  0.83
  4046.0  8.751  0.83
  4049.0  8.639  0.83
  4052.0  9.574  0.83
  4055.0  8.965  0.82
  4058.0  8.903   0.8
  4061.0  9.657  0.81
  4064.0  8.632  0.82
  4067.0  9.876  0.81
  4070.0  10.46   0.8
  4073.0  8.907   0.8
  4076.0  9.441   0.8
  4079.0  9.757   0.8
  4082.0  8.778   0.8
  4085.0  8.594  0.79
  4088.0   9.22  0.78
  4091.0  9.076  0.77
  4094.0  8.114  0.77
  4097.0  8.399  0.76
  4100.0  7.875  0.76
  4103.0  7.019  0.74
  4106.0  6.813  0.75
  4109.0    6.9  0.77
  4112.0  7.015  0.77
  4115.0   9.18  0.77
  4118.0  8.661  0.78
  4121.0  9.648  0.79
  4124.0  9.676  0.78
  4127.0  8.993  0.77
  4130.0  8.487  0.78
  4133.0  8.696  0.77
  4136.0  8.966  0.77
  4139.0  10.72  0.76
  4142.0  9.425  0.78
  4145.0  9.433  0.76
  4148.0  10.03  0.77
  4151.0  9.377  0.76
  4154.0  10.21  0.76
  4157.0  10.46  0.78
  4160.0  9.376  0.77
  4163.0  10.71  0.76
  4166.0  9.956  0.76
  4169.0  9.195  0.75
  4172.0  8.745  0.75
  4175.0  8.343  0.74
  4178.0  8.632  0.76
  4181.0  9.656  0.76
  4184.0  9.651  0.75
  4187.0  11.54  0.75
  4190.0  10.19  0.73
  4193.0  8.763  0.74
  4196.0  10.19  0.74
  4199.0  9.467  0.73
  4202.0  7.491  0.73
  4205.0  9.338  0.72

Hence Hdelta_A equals 5.1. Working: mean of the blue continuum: 9.3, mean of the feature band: 8.18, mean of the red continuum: 9.56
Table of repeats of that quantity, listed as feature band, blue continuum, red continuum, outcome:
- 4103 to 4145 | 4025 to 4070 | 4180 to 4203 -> 3.9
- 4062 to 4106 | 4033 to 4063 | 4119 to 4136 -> 1.9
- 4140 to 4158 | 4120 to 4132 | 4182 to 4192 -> -0.4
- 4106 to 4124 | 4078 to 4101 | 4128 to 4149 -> 1.6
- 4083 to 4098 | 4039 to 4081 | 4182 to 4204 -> 1.1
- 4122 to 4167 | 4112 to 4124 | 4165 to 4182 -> -3.1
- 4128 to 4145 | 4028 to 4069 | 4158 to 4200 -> 0.5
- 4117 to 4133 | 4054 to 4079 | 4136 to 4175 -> 0.9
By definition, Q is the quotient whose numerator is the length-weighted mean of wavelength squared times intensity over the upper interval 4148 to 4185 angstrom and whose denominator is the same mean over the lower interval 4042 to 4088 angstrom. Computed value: 1.09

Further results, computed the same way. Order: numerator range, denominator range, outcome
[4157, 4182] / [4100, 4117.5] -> 1.29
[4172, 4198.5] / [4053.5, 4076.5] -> 1.08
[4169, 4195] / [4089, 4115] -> 1.26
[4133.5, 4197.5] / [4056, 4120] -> 1.16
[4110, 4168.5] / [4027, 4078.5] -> 1.04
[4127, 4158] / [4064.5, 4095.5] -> 1.07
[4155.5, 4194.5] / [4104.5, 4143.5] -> 1.13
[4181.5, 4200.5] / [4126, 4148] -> 1.10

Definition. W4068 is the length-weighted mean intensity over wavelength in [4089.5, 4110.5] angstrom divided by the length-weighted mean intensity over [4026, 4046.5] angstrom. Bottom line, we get 0.8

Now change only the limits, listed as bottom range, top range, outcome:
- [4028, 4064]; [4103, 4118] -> 0.81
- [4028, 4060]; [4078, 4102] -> 0.93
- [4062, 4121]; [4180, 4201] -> 1.15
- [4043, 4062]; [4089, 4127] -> 0.91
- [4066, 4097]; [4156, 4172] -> 1.07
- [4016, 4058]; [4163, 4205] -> 0.99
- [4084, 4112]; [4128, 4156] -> 1.20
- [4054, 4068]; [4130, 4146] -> 1.02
